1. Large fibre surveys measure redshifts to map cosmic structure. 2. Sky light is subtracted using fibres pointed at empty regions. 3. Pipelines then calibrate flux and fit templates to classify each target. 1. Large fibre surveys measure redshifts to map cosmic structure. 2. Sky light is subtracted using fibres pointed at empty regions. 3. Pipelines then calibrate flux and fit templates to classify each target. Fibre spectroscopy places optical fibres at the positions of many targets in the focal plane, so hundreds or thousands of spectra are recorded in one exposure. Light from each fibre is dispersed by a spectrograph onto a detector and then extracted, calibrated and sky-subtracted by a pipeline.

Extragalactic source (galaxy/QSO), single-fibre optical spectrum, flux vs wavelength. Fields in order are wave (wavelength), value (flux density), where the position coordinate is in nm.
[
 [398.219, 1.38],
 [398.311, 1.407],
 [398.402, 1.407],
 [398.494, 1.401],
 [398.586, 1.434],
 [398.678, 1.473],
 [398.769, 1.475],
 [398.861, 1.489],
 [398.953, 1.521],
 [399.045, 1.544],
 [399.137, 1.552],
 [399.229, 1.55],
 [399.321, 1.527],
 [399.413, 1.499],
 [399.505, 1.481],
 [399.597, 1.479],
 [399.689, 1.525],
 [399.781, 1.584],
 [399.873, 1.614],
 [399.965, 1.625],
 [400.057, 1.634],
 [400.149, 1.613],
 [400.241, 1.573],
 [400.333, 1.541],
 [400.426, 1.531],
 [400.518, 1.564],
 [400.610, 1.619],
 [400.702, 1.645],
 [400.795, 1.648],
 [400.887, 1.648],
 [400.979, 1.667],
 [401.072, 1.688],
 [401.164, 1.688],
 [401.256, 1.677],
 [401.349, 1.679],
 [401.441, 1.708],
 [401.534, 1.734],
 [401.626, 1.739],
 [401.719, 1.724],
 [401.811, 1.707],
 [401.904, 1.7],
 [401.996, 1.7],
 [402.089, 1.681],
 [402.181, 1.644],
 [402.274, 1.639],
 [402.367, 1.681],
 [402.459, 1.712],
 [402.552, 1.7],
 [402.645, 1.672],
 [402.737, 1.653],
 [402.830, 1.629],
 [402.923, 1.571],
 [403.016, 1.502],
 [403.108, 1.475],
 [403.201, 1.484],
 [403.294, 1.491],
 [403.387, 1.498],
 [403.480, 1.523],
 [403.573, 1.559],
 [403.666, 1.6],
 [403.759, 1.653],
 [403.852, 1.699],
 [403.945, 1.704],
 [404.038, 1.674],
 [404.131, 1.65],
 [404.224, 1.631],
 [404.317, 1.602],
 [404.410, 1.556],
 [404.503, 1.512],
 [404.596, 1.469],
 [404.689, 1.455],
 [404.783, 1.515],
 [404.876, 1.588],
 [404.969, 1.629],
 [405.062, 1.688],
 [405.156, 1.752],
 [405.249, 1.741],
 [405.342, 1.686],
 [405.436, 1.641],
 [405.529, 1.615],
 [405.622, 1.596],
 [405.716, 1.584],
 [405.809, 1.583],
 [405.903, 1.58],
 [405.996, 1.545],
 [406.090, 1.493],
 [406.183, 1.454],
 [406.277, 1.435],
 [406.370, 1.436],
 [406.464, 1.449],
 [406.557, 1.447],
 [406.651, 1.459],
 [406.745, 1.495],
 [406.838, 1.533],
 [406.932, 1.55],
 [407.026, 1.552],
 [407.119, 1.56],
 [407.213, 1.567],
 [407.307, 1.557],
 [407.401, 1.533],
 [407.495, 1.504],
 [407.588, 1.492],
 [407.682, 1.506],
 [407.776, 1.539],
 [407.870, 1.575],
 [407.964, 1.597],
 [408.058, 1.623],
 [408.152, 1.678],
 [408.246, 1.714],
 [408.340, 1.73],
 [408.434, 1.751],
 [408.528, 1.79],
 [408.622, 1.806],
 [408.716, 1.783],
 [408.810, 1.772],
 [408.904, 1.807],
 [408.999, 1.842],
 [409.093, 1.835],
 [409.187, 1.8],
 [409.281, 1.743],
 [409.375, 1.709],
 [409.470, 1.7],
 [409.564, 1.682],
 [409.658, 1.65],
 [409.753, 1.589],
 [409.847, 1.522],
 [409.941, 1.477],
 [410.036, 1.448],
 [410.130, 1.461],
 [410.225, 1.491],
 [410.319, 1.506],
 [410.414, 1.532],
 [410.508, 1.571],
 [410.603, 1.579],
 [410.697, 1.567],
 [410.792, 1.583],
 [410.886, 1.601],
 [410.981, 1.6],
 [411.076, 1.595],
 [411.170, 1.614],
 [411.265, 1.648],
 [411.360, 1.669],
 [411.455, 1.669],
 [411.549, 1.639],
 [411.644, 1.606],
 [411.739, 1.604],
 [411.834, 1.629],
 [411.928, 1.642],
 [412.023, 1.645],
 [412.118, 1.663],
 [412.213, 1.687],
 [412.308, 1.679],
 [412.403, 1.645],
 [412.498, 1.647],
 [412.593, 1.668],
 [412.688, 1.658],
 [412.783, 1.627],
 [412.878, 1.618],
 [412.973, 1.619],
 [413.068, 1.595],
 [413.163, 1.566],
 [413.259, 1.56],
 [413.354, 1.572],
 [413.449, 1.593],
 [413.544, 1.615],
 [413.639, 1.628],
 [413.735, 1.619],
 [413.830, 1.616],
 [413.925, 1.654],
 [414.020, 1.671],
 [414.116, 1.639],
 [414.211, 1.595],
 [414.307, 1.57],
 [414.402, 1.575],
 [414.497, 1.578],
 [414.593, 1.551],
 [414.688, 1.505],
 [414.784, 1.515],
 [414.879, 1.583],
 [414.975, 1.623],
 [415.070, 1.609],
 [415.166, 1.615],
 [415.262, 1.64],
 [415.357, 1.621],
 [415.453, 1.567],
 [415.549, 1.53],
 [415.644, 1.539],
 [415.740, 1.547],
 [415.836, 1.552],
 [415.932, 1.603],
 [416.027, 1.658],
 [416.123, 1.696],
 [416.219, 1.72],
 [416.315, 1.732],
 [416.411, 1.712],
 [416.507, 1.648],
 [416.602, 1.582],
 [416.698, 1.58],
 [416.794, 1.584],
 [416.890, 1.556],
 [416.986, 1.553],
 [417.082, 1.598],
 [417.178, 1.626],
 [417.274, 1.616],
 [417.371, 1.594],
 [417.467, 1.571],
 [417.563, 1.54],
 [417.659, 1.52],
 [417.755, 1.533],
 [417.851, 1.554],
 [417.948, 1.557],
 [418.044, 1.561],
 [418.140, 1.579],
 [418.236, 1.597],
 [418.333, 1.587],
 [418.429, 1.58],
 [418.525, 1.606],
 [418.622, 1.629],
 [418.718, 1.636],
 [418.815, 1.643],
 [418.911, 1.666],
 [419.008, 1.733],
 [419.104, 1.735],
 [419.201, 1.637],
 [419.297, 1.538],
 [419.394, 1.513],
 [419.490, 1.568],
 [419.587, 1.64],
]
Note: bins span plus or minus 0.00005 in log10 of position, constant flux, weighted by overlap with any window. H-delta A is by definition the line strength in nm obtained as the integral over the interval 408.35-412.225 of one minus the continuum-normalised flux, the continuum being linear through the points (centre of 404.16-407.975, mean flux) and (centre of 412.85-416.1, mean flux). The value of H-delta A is -0.18 nm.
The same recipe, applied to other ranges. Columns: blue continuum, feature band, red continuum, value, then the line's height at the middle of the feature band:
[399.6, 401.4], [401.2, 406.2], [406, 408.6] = -0.09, 1.59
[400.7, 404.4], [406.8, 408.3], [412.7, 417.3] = 0.05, 1.63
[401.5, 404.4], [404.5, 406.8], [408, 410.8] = 0.12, 1.64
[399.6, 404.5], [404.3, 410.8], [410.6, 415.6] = 0.09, 1.62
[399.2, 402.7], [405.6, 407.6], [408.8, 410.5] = 0.14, 1.64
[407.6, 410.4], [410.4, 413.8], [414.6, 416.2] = 0.01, 1.62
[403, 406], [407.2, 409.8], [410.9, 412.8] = -0.09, 1.62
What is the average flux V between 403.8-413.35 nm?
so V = 1.61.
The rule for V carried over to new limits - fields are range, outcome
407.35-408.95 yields 1.66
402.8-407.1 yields 1.56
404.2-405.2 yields 1.58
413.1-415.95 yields 1.59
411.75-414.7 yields 1.62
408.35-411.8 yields 1.65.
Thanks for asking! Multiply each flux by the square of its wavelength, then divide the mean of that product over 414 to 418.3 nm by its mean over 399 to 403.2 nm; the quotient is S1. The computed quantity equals 1.06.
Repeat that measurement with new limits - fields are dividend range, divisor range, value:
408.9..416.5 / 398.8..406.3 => 1.06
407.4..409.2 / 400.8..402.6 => 1.03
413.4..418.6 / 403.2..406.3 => 1.06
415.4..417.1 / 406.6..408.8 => 1.04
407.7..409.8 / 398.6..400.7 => 1.16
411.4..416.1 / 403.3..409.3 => 1.04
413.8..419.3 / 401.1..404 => 1.05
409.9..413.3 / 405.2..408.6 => 1.04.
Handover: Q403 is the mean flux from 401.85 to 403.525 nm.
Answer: 1.61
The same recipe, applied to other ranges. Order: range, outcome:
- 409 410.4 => 1.62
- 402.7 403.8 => 1.55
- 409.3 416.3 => 1.6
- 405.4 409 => 1.59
